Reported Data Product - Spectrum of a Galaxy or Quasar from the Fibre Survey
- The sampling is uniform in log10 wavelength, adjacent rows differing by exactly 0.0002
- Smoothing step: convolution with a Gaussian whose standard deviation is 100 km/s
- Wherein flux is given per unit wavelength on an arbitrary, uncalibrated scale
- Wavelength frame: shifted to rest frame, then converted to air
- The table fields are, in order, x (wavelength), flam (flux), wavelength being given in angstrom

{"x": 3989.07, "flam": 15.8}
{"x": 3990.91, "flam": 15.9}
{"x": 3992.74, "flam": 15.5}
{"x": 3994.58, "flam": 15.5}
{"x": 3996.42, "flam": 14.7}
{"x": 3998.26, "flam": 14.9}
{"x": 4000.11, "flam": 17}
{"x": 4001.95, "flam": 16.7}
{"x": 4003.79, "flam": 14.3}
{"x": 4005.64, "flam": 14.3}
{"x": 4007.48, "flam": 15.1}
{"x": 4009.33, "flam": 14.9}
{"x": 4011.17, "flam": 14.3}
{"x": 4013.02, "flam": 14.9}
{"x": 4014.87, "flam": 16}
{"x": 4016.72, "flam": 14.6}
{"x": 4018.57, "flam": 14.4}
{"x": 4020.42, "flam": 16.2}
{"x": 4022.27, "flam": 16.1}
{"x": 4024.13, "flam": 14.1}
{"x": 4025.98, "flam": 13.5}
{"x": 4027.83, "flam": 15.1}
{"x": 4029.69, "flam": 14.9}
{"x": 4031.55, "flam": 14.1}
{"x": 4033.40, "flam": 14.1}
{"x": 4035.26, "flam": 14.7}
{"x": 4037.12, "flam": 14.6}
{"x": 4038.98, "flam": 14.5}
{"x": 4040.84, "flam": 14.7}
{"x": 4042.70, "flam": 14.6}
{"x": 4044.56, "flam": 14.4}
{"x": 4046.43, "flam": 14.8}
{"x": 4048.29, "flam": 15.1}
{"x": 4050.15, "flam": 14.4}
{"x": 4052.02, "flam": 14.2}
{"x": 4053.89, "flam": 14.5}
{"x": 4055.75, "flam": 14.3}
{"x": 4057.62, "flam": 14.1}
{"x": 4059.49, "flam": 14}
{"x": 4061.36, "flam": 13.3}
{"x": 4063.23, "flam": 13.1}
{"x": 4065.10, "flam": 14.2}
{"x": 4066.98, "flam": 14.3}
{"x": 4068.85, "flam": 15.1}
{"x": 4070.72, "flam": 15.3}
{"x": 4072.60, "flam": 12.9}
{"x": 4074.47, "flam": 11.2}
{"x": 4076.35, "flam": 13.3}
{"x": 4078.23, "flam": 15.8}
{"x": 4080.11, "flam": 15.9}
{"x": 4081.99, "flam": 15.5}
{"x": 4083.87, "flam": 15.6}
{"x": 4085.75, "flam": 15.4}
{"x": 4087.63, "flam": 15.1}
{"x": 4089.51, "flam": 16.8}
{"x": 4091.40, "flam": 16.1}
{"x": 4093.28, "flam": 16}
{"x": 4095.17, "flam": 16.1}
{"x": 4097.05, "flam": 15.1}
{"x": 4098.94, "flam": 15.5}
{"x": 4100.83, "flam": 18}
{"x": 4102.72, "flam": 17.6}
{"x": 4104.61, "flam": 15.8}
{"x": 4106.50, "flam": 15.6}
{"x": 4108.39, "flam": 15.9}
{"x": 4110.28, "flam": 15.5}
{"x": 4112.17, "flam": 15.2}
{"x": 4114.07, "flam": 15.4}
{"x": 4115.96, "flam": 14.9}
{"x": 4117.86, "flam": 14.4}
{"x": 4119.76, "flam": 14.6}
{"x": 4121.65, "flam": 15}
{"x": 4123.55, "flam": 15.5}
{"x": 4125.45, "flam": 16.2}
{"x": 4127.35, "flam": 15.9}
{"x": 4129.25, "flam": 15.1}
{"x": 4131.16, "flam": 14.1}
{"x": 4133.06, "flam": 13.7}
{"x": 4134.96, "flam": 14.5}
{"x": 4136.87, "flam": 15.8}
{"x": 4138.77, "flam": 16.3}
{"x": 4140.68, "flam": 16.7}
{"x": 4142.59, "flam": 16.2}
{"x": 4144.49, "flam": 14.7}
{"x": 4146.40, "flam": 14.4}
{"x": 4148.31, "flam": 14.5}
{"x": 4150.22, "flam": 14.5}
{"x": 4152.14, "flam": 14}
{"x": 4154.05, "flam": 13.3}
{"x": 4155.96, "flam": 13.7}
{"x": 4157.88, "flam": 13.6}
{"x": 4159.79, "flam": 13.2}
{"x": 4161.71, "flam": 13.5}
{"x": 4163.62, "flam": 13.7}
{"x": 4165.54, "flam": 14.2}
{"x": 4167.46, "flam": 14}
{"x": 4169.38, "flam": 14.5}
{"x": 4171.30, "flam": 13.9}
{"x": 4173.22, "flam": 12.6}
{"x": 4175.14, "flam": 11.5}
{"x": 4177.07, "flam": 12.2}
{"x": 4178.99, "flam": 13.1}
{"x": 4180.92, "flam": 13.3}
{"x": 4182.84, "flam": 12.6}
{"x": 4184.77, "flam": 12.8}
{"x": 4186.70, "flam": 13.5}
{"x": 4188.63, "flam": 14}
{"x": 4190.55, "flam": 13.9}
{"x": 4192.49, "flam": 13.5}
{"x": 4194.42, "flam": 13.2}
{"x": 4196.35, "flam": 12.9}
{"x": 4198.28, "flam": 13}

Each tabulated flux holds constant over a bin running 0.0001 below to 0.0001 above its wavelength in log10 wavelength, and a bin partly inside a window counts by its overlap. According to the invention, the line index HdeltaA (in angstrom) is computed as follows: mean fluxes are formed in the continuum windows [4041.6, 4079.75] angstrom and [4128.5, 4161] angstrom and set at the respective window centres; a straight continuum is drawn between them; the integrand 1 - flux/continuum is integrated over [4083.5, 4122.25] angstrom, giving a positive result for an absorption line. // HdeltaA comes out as -3.6 angstrom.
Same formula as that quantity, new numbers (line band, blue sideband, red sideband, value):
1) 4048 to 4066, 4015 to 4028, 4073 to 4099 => 1.17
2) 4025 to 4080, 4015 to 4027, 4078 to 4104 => 4.06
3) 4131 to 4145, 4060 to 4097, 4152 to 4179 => -1.52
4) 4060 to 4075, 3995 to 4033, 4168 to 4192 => 0.69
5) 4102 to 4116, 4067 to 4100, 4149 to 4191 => -1.11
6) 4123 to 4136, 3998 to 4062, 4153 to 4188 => -1.20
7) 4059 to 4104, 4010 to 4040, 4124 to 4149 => -0.17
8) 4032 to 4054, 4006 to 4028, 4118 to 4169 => 0.47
